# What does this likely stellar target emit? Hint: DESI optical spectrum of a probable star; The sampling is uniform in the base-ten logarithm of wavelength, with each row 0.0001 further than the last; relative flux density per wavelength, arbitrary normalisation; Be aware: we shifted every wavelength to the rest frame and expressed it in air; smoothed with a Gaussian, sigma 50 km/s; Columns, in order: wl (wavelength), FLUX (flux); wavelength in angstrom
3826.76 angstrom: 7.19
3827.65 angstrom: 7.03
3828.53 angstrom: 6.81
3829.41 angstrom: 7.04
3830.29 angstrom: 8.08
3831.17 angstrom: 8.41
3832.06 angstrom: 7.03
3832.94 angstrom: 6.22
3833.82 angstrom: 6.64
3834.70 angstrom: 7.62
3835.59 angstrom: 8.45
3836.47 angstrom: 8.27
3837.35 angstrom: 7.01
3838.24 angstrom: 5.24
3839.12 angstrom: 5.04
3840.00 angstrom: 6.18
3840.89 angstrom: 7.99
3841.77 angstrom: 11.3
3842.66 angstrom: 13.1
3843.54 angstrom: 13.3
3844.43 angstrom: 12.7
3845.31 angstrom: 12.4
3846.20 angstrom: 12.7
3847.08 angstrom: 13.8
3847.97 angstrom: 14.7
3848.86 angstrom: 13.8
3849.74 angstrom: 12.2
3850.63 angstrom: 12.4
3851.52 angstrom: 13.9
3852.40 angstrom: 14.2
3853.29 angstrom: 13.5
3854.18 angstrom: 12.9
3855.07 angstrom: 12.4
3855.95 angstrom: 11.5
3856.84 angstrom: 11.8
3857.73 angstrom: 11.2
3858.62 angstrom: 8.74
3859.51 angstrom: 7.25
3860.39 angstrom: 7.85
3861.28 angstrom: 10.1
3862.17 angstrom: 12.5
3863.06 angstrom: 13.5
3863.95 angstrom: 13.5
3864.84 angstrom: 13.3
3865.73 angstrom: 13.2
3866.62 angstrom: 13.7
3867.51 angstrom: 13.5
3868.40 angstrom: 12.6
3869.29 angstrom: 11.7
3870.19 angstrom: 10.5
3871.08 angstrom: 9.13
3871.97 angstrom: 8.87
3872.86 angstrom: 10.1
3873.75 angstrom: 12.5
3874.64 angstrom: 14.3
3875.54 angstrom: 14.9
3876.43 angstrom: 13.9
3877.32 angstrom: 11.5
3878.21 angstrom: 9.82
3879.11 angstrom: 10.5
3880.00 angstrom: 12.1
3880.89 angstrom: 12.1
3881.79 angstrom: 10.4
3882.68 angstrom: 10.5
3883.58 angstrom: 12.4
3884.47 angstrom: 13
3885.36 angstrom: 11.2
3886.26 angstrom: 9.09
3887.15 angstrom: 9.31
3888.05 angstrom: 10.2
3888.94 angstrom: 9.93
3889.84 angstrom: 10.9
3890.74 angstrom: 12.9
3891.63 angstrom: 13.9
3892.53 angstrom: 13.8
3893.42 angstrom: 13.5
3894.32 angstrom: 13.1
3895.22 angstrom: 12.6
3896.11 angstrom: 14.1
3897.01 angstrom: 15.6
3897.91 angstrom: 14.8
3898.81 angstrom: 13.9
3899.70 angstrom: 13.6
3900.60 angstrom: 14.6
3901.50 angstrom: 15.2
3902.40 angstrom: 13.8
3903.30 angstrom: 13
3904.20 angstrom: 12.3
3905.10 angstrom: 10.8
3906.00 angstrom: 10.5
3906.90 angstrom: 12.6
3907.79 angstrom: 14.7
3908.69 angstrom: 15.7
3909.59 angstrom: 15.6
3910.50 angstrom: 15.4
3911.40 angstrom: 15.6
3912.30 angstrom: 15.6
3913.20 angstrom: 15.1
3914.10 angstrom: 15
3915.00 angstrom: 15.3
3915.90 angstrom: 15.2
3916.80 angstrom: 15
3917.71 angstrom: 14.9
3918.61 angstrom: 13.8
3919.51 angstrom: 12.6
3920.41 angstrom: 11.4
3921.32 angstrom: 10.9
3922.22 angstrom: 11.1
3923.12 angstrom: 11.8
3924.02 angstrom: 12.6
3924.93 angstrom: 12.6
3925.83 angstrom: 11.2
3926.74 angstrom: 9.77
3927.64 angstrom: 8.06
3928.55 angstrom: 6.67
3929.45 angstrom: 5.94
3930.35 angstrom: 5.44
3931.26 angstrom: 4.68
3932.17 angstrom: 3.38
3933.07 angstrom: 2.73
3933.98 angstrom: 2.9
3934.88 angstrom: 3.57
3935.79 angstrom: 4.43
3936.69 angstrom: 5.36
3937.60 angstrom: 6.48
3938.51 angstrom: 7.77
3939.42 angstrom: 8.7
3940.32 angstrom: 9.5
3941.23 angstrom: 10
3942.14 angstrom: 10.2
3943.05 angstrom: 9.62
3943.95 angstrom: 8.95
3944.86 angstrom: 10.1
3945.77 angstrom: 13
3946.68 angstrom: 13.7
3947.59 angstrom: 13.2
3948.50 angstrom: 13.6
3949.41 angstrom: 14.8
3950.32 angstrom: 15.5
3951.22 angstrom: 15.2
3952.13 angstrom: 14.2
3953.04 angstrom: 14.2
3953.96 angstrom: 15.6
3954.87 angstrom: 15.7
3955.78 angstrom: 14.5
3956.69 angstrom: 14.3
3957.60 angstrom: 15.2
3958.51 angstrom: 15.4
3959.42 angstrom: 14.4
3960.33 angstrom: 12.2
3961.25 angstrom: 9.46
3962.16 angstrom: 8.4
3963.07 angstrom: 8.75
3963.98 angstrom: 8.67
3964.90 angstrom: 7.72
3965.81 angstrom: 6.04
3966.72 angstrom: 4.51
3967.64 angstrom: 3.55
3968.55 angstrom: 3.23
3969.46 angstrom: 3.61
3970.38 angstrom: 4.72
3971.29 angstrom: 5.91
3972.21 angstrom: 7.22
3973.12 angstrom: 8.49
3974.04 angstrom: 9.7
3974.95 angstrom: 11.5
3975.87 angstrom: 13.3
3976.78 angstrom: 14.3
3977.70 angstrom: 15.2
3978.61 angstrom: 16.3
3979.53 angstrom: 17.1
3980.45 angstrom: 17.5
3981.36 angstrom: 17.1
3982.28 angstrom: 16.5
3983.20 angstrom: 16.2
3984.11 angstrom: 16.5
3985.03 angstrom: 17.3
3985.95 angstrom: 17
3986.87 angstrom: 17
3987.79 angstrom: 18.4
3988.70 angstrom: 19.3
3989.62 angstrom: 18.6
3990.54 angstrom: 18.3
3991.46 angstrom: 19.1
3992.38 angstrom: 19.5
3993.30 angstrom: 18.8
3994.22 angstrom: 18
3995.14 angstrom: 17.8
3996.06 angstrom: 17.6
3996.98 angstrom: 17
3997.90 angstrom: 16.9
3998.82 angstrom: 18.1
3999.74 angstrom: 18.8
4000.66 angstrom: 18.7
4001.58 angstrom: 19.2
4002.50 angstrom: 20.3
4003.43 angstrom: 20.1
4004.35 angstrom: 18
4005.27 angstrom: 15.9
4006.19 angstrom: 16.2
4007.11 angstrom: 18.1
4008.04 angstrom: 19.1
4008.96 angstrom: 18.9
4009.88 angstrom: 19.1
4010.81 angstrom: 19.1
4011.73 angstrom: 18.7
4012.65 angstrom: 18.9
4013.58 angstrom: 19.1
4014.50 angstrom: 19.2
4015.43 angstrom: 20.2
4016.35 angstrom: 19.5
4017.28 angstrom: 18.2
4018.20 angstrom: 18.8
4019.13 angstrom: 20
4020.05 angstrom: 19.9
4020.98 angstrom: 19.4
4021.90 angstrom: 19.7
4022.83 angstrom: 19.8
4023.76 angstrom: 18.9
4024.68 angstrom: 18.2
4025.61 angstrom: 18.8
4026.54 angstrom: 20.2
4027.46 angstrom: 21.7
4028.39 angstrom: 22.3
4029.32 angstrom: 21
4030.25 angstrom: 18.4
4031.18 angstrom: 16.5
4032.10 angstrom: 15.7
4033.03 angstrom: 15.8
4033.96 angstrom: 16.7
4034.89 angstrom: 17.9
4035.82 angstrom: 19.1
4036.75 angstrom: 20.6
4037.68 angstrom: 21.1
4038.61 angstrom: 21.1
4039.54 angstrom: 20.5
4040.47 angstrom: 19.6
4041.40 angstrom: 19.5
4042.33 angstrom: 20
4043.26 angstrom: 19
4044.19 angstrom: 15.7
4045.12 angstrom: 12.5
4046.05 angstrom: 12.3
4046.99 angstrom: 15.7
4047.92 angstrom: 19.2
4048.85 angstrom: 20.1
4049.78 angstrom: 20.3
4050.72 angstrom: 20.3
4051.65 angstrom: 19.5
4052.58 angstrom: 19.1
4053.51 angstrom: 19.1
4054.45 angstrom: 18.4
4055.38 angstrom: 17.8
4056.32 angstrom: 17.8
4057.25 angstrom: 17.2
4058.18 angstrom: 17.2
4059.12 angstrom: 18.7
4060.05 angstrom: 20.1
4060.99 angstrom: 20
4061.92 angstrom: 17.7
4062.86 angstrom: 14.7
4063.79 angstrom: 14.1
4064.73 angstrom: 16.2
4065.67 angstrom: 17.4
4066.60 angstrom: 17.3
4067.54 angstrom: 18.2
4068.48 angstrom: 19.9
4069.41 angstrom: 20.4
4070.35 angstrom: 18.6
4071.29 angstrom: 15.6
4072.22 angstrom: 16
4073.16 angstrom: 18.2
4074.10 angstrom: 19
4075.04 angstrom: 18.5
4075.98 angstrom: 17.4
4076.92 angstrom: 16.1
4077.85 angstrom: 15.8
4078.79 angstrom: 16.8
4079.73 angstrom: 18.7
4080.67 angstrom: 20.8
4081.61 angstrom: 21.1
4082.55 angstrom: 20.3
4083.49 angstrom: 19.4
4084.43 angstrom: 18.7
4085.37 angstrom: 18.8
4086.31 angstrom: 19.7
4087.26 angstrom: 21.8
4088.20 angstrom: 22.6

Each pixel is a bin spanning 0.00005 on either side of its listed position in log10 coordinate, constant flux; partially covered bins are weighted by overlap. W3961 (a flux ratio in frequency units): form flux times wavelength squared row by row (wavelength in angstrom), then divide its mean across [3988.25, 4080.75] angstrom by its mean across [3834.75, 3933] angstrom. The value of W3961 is 1.69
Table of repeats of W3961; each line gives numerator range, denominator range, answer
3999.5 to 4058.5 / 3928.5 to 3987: 1.81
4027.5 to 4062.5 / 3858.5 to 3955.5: 1.70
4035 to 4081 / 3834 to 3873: 1.81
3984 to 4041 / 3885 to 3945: 1.76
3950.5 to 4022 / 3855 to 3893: 1.41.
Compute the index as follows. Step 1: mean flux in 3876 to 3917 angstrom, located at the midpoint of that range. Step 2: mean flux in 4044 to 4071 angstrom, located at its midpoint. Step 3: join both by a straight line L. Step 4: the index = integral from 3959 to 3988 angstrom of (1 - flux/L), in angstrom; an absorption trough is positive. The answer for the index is 7.42 angstrom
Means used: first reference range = 13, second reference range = 17.8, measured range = 11.4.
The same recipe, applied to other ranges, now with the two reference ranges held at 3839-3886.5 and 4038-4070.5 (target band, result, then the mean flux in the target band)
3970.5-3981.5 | 2.22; 12.4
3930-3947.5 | 8.32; 7.53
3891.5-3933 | 2.79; 12.4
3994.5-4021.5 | -3.31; 18.7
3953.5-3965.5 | 2.17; 12.3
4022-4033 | -1.18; 19.1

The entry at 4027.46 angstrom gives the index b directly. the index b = 21.7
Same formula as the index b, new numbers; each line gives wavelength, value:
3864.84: 13.3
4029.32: 21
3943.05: 9.62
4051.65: 19.5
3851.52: 13.9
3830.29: 8.08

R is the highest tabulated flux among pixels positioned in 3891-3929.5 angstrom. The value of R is 15.7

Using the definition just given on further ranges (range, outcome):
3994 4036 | 22.3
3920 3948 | 13.7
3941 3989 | 19.3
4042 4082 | 21.1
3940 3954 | 15.6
